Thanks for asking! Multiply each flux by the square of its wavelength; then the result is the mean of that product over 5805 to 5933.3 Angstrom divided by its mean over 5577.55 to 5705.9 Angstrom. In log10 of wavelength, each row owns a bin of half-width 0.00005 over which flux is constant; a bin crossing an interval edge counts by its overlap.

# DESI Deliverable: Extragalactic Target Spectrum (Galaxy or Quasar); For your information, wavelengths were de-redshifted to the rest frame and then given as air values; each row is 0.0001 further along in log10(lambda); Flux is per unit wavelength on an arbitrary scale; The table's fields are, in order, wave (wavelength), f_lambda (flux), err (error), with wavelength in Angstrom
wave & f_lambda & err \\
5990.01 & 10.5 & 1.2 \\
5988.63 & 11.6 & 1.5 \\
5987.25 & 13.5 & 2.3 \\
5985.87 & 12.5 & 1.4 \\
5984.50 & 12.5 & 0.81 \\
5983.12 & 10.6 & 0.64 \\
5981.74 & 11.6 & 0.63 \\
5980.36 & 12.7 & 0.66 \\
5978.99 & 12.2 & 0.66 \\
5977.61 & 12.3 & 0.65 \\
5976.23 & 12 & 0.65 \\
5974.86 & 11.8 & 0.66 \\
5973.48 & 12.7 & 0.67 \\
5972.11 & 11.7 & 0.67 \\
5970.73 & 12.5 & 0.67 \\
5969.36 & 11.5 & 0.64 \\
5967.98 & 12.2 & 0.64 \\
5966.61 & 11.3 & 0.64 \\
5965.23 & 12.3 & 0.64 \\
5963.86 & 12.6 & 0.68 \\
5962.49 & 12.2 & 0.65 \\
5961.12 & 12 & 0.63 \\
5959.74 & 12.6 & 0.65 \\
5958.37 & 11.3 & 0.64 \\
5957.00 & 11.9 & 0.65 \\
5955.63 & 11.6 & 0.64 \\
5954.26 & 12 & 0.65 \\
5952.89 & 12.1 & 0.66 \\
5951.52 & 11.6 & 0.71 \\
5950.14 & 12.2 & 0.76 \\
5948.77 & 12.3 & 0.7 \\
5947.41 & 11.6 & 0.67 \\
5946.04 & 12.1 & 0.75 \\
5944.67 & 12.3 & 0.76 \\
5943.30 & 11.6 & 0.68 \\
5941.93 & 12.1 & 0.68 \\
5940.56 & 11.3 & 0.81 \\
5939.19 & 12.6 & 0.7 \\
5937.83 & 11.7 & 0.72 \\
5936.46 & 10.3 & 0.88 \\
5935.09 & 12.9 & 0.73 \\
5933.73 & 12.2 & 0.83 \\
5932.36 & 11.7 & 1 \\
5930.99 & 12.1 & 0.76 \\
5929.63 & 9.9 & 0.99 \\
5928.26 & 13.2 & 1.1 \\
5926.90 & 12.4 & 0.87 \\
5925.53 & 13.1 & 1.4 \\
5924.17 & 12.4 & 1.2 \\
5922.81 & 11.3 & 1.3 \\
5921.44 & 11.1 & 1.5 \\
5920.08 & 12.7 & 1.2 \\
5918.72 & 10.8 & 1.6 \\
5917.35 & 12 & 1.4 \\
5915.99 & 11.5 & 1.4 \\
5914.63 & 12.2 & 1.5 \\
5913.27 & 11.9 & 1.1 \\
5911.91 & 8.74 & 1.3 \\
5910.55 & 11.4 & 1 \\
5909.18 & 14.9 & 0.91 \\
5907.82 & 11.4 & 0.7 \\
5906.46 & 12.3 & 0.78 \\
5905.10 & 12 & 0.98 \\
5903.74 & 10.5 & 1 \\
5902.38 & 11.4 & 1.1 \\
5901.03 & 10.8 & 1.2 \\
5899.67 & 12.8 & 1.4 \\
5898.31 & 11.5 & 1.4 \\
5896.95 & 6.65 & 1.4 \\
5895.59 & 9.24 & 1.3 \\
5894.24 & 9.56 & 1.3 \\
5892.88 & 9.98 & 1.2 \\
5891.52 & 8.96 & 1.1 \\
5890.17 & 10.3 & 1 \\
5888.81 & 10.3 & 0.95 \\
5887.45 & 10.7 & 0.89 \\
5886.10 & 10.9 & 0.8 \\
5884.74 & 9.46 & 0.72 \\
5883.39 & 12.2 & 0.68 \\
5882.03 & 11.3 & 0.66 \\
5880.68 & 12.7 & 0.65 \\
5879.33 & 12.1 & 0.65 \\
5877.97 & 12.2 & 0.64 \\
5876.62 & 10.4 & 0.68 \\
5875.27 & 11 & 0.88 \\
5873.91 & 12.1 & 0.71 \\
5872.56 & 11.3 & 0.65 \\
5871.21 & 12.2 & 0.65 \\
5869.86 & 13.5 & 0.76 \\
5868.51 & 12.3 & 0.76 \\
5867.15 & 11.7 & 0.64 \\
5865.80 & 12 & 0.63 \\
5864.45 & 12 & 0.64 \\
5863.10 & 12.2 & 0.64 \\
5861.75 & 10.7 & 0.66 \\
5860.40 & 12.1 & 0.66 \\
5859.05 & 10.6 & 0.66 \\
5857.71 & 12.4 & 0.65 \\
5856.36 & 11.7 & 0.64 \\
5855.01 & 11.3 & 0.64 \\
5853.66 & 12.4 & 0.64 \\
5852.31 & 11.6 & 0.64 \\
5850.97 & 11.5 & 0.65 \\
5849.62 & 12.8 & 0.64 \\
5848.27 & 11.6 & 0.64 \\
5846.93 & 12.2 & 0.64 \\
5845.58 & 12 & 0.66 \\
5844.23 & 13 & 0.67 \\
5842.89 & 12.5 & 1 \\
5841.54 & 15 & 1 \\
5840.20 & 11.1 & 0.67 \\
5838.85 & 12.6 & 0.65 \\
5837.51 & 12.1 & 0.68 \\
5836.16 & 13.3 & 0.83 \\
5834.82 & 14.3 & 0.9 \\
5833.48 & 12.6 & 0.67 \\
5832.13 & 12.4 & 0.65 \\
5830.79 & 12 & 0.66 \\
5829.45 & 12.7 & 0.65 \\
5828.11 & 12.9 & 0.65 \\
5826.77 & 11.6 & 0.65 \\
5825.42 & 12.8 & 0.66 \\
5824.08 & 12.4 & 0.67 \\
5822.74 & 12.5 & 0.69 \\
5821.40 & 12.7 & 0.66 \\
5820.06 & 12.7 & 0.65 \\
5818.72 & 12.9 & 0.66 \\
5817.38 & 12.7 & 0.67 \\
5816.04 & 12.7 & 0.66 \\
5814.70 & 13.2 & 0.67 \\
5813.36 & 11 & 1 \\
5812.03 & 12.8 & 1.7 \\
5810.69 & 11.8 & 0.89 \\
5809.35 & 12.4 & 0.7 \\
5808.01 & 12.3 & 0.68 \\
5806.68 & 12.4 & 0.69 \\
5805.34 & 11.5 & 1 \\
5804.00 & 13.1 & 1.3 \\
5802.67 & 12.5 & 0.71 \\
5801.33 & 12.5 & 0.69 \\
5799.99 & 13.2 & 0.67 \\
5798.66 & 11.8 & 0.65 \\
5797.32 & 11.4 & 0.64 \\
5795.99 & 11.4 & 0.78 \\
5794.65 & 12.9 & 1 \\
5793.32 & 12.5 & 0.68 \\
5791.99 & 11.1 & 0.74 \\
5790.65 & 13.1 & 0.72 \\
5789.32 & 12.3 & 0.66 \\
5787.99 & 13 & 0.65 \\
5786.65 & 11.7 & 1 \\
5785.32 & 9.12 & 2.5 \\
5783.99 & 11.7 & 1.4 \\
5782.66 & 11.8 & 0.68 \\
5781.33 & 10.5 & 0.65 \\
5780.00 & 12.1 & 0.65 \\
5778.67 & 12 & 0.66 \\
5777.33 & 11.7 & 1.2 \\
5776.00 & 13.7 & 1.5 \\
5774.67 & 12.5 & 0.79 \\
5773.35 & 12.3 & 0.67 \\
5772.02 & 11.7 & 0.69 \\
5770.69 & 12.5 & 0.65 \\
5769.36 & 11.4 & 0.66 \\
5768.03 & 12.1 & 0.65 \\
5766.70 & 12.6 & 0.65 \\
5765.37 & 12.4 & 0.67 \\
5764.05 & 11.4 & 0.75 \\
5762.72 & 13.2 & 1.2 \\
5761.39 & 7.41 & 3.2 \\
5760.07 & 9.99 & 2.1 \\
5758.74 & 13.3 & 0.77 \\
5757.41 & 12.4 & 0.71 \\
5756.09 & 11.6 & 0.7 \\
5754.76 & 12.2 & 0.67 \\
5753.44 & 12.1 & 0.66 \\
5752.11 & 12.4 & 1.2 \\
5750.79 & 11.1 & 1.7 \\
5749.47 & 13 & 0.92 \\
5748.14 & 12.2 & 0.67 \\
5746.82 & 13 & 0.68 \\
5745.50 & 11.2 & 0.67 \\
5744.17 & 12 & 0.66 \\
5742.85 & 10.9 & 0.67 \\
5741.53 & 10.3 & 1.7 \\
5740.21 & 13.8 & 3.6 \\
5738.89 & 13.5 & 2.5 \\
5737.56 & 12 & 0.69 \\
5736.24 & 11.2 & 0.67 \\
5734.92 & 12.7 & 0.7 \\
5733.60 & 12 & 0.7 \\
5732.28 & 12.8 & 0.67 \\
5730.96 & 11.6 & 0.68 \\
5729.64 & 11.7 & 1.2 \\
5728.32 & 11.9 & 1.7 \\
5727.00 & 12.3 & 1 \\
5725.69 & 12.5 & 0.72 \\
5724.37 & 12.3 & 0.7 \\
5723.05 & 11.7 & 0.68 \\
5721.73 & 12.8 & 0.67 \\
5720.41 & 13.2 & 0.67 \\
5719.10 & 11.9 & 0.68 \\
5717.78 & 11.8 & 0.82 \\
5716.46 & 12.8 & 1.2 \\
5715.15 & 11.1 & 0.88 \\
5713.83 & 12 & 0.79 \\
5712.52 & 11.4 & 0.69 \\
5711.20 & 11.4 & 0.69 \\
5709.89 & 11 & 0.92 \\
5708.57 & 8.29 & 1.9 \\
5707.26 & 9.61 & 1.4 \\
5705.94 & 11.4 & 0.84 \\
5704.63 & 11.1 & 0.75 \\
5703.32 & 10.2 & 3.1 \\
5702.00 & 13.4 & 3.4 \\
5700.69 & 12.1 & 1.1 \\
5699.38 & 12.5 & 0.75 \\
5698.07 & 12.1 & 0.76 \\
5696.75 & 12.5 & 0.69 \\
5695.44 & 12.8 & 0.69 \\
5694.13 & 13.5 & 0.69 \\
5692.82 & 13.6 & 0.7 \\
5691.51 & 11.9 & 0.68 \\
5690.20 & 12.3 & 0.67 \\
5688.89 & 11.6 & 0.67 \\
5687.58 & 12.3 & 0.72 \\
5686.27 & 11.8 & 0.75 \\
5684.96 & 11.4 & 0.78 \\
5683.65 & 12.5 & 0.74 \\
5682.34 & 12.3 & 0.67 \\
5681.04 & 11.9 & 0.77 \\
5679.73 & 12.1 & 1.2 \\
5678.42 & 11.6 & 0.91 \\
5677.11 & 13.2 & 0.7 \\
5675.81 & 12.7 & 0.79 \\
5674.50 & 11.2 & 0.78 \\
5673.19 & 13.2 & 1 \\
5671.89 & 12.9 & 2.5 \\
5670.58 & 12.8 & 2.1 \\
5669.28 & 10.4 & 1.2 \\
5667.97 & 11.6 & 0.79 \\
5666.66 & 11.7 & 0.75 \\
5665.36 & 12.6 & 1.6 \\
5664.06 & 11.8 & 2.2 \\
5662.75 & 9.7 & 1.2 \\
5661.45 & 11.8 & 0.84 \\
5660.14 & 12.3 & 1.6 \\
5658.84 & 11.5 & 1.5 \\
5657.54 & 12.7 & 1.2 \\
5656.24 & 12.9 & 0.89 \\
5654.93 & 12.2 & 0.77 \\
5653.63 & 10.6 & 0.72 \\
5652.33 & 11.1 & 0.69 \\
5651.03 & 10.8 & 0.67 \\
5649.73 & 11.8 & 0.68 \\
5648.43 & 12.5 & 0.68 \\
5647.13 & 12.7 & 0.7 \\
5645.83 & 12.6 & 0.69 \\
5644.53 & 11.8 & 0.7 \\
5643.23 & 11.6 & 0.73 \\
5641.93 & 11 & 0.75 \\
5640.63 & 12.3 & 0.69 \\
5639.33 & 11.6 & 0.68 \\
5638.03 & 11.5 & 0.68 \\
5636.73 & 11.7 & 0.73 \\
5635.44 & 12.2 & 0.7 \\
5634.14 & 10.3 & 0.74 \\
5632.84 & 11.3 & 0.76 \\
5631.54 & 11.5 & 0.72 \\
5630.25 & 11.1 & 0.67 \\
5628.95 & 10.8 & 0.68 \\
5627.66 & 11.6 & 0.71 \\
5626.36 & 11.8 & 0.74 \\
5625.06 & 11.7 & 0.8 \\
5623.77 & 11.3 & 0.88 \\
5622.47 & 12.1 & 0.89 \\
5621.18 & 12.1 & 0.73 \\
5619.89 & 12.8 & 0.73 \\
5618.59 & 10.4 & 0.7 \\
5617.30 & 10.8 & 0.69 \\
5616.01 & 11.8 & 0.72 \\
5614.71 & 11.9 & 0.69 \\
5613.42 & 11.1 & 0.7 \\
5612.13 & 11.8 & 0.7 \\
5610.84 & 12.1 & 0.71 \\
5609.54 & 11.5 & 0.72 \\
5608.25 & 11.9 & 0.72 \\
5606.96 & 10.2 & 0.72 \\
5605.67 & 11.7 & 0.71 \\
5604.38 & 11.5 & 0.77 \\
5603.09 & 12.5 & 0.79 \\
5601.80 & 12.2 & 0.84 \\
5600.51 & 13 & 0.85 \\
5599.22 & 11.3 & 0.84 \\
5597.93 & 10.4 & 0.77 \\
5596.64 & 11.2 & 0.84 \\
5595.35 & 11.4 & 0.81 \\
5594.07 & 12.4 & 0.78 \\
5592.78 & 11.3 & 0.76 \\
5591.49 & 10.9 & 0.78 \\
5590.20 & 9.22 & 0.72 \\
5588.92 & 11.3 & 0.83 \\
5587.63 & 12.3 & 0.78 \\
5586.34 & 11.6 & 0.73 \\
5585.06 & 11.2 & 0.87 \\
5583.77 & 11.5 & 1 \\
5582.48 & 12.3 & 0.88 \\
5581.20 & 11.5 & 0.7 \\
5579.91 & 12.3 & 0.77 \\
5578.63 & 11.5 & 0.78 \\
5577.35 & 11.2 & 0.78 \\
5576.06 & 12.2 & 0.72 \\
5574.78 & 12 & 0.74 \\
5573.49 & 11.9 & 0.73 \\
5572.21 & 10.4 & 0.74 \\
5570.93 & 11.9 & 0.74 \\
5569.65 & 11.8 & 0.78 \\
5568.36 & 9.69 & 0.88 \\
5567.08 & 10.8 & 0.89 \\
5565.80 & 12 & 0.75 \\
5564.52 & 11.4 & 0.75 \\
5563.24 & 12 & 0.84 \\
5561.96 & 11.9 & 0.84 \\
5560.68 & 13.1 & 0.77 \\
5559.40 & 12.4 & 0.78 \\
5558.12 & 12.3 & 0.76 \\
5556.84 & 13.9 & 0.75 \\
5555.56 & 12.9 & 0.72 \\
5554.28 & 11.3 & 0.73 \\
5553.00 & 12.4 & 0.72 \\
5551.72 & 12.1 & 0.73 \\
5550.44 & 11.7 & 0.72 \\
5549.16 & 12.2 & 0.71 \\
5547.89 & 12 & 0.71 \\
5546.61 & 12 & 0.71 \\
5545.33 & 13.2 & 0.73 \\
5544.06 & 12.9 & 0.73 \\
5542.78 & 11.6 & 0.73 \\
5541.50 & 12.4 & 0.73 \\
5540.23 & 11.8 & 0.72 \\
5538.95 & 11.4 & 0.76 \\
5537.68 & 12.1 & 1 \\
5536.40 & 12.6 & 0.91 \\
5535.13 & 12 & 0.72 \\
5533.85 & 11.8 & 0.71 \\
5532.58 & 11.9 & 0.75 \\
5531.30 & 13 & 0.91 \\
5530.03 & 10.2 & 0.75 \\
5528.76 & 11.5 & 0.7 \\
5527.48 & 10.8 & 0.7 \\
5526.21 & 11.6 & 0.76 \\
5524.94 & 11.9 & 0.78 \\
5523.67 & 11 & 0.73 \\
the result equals 1.08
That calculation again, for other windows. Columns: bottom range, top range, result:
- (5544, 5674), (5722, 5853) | 1.10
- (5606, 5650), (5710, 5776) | 1.08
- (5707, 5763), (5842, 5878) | 1.05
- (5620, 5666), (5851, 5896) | 1.05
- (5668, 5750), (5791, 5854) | 1.08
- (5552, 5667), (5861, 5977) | 1.11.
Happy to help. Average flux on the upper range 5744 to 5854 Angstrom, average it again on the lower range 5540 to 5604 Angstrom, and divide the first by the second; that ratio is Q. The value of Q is 1.03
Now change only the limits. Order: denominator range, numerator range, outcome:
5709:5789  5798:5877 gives 1.03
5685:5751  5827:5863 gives 1.03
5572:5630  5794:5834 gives 1.07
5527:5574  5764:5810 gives 1.01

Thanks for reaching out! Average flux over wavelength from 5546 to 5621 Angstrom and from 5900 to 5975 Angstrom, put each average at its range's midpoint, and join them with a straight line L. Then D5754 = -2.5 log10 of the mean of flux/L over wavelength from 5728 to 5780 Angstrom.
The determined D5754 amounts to -0.02 mag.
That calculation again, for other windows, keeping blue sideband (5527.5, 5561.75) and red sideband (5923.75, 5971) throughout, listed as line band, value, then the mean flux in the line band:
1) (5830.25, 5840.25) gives -0.05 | 12.6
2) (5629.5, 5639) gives 0.07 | 11.4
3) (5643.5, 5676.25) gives 0.02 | 11.9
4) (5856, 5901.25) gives 0.08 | 11.2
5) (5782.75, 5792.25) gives 0.03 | 11.7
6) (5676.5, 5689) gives 0.00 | 12.1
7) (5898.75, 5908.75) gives 0.03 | 11.7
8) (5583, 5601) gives 0.07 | 11.3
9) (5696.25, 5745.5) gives 0.02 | 11.8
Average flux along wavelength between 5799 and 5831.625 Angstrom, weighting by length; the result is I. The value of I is 12.5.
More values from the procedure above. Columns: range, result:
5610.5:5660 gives 11.7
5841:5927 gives 11.5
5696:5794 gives 11.9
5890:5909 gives 10.7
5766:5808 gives 12.1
